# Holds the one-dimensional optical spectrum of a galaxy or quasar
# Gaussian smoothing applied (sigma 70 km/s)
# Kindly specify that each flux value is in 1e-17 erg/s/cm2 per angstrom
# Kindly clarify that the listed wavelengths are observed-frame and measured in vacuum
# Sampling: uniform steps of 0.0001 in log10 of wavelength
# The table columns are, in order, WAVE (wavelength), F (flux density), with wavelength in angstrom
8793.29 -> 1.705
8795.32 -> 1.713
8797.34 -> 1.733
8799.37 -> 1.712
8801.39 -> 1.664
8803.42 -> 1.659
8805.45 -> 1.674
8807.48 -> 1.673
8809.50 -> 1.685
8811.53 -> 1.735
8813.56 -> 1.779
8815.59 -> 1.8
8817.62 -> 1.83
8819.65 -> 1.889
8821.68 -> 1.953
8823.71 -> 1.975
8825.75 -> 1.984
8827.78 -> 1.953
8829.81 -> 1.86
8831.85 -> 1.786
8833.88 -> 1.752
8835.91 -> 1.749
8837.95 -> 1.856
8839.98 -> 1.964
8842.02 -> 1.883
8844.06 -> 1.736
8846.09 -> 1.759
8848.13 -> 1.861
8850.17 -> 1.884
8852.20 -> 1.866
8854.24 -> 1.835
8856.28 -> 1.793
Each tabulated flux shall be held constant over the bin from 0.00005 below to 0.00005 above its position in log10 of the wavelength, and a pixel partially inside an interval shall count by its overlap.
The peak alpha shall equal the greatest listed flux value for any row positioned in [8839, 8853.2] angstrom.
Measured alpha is 1.964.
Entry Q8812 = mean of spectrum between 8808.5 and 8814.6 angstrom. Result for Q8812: 1.73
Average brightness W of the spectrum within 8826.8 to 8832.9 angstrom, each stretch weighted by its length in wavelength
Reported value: 1.87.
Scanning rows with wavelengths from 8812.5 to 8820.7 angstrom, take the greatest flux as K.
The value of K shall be 1.889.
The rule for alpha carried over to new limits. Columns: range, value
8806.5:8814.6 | 1.779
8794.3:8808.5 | 1.733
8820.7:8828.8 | 1.984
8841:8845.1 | 1.883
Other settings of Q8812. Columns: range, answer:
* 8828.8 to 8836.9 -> 1.79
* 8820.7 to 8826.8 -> 1.97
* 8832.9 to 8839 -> 1.79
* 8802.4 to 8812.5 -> 1.68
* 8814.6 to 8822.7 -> 1.87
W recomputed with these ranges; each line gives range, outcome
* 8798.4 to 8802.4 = 1.69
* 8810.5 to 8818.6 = 1.79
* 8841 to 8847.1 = 1.79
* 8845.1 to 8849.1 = 1.81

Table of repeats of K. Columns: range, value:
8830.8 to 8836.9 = 1.786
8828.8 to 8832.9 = 1.86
